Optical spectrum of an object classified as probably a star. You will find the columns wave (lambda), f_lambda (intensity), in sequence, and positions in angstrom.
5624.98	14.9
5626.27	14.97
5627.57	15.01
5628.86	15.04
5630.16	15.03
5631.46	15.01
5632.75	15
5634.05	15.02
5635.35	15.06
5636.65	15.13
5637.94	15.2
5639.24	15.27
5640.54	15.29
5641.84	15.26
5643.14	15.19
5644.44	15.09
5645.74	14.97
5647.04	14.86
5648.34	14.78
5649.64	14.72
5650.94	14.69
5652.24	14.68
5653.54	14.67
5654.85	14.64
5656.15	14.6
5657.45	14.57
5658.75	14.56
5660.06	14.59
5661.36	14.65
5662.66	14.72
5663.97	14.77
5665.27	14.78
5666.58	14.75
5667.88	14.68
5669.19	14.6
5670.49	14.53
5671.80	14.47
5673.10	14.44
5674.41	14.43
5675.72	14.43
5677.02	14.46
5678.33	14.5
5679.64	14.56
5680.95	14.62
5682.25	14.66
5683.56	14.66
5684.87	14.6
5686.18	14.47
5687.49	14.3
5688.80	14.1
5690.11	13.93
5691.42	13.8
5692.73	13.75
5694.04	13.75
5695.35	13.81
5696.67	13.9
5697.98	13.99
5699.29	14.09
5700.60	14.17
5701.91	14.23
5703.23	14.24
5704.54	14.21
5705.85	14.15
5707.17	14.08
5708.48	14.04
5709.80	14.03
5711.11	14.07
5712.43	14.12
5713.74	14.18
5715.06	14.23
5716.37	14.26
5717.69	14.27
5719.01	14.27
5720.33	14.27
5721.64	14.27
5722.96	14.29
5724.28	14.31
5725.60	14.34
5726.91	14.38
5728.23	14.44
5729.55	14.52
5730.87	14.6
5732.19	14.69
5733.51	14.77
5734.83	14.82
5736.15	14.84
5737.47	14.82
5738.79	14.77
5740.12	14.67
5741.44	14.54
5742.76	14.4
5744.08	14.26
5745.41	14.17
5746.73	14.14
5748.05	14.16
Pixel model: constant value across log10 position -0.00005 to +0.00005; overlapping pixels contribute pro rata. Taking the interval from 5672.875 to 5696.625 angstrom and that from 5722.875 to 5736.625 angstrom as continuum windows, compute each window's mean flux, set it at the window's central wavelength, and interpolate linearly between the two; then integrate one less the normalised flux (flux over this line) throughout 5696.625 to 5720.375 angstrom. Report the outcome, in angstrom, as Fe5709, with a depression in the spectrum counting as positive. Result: 0.4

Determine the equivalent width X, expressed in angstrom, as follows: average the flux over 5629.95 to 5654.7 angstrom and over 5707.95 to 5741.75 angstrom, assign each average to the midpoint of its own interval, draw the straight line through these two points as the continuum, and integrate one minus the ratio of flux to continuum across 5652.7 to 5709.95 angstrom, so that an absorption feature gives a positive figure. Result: 1.36 angstrom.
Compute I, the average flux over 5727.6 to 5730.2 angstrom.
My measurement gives 14.5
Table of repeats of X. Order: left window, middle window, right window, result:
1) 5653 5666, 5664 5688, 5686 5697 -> -0.5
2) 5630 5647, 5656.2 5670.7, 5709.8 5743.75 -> 0.3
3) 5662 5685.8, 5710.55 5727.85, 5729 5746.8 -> 0.4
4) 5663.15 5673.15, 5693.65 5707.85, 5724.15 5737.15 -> 0.5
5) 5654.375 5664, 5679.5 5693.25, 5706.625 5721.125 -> 0.1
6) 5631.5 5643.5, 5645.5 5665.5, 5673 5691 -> 0.2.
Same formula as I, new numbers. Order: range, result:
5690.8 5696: 13.8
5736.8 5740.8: 14.7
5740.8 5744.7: 14.4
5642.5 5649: 15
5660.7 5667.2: 14.7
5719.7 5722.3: 14.3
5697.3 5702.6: 14.1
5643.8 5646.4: 15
